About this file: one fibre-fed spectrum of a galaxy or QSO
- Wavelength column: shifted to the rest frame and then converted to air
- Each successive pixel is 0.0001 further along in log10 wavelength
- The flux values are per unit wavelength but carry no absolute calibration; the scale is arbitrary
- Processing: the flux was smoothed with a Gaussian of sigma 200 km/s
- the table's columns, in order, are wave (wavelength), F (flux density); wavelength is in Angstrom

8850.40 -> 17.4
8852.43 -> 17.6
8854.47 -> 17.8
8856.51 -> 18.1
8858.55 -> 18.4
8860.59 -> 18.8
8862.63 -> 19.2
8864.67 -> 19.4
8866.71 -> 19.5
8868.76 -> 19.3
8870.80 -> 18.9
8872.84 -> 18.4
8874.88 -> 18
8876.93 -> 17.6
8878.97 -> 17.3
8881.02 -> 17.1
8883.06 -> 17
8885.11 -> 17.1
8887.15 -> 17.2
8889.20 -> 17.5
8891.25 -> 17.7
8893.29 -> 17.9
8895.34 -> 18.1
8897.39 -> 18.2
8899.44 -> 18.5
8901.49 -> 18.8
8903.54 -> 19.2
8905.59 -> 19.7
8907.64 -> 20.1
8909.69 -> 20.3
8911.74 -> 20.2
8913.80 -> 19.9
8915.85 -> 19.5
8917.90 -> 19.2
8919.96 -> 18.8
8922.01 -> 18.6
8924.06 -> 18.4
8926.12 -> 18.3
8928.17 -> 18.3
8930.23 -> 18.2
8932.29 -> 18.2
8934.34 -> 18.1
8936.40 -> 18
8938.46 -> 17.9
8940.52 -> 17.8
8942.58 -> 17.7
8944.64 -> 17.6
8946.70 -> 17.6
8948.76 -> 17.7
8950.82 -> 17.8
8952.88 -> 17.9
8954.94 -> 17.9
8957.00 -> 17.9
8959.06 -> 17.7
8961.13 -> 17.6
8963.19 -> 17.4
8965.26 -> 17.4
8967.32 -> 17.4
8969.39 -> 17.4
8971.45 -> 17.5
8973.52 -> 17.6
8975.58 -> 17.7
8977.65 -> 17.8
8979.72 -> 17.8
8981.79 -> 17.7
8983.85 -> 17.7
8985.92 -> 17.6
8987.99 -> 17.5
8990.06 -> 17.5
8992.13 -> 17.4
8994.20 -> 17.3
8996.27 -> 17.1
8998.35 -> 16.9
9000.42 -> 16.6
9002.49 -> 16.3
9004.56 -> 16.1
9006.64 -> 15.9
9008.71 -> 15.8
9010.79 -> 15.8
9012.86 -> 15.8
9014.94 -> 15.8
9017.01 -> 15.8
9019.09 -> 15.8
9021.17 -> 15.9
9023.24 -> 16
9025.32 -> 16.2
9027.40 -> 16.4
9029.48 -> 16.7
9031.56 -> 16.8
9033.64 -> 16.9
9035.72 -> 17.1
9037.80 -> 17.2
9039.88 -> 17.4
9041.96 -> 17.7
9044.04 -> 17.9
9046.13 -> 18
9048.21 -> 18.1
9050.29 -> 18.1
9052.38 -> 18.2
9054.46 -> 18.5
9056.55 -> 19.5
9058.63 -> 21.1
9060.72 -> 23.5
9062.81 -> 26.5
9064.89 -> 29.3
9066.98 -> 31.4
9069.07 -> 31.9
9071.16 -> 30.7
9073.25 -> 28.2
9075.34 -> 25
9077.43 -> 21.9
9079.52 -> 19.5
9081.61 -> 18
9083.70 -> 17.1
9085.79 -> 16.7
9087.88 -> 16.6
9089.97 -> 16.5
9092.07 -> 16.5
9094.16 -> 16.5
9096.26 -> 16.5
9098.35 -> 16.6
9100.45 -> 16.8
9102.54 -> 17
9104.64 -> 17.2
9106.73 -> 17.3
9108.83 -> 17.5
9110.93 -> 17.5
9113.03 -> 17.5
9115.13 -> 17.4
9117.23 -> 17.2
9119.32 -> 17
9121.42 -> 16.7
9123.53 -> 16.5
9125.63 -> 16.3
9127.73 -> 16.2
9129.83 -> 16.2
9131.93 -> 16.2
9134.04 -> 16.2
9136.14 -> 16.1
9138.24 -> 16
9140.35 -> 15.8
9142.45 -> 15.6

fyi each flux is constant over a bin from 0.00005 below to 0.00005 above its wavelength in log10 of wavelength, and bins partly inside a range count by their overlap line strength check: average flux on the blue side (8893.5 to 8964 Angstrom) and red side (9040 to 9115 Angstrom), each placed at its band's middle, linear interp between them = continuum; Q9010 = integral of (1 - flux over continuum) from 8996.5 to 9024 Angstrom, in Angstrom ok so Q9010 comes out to 4.7 Angstrom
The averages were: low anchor 18.4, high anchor 20.1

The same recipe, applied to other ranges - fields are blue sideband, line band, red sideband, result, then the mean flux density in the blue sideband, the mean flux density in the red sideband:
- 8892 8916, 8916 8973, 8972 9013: 0.7 Angstrom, 19.2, 17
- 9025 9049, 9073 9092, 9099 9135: -2.7 Angstrom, 17.2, 16.9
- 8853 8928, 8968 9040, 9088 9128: 3.5 Angstrom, 18.5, 16.9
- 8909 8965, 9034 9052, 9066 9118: 1.5 Angstrom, 18.3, 19.8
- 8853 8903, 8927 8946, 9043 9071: 1.6 Angstrom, 18.2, 22.7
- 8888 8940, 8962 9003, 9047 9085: 6.5 Angstrom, 18.7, 23.1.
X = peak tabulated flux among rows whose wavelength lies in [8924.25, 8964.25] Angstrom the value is 18.3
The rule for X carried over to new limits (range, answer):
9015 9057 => 19.5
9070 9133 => 30.7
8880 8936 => 20.3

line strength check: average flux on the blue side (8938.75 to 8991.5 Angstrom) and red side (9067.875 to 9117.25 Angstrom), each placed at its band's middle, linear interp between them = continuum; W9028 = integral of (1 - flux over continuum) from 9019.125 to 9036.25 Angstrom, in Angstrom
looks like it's 1.9 Angstrom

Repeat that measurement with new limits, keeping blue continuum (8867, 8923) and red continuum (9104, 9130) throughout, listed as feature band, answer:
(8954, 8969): 0.39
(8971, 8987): 0.24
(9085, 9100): 0.52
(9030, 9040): 0.30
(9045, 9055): -0.41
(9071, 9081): -4.04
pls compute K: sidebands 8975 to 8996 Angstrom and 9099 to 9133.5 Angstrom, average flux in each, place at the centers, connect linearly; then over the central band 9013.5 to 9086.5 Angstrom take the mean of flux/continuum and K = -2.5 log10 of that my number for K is -0.16 mag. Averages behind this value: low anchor 17.6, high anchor 16.9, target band 20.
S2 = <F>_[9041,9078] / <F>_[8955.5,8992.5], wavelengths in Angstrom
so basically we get 1.31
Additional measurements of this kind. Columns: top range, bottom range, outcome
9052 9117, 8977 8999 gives 1.17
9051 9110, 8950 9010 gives 1.20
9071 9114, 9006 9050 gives 1.12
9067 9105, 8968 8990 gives 1.15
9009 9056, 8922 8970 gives 0.95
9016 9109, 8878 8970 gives 1.06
